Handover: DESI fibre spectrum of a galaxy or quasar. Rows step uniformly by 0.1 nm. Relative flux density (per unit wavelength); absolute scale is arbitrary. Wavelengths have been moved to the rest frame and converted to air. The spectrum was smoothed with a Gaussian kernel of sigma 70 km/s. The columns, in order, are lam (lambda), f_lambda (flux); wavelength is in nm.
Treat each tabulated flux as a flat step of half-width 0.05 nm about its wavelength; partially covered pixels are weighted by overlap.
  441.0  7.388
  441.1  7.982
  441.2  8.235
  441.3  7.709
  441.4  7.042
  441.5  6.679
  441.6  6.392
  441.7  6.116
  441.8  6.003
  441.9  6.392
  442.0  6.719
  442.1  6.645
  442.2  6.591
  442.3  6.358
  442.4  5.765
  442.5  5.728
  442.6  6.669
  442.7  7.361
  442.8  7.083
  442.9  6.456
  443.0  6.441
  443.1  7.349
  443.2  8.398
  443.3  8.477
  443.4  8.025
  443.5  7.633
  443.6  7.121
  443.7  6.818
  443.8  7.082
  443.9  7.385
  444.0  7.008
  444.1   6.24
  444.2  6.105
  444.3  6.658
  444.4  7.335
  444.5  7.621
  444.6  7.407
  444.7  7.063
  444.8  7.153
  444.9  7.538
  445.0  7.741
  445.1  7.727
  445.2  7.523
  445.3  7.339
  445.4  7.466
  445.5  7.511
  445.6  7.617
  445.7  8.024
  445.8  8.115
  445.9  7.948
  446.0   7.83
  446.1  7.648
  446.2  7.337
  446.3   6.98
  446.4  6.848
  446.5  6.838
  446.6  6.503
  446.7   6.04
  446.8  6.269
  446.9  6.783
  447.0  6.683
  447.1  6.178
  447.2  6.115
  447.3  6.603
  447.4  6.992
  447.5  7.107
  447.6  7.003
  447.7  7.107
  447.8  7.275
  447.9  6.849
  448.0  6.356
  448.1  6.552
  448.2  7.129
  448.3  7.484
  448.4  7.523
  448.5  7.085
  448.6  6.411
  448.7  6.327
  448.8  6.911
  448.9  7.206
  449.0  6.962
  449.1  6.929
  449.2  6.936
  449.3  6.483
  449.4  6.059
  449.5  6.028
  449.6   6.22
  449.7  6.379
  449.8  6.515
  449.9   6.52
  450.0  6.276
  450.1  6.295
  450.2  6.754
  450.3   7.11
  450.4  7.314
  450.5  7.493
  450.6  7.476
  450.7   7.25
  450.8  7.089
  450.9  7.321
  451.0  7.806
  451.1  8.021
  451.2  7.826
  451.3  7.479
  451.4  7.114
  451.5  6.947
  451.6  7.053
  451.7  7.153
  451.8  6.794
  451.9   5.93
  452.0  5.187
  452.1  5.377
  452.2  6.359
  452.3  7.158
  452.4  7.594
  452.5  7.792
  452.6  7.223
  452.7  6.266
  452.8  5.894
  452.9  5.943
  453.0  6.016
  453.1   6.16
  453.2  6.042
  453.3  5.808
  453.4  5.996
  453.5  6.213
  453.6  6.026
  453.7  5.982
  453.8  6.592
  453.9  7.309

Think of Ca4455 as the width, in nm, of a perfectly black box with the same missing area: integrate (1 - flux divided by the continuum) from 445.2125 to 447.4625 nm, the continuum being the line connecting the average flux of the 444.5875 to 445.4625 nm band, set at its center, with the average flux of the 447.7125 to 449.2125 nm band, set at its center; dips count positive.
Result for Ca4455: 0.05 nm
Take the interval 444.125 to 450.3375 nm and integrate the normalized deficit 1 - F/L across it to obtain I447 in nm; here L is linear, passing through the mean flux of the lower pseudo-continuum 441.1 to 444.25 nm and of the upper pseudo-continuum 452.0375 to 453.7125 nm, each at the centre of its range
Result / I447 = -0.27 nm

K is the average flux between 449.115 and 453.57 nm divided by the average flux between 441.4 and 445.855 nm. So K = 0.9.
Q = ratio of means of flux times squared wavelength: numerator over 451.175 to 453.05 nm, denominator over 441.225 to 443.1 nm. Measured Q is 1.06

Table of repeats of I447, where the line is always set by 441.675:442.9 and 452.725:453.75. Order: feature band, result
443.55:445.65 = -0.280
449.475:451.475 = -0.294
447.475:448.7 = -0.145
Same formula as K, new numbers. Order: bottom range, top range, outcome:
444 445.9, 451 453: 0.93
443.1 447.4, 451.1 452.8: 0.95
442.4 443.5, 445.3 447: 1.01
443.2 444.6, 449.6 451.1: 0.96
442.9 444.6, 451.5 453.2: 0.90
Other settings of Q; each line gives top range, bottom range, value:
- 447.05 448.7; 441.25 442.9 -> 1.07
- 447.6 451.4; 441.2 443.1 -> 1.08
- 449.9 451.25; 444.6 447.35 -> 1.03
